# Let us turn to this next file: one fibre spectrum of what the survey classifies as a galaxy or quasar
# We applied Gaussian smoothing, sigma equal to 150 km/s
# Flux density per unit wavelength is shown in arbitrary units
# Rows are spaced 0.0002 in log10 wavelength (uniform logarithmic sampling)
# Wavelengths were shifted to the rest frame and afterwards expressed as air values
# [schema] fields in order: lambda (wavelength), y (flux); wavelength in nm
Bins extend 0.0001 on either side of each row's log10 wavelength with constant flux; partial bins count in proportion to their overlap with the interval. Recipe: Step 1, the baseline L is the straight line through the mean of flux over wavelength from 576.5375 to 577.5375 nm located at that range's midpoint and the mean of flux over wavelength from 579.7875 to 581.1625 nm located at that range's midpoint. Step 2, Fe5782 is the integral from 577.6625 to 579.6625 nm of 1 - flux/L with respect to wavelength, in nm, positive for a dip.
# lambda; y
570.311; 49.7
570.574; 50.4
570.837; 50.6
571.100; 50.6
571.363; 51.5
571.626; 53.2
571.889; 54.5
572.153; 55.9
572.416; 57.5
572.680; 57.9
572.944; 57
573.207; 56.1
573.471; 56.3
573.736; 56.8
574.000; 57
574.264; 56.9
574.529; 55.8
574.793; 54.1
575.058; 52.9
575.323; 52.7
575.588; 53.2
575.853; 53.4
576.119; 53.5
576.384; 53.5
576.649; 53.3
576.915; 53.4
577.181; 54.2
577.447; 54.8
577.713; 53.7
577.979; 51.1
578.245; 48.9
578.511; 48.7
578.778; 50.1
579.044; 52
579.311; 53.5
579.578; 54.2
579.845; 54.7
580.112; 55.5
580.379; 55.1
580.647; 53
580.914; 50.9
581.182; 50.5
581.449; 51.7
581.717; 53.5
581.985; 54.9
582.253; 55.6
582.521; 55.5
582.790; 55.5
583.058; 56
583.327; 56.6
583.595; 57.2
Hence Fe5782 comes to 0.09 nm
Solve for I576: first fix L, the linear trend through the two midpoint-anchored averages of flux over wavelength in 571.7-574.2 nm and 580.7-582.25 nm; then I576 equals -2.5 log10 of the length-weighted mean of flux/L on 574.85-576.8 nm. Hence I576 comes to 0.039 mag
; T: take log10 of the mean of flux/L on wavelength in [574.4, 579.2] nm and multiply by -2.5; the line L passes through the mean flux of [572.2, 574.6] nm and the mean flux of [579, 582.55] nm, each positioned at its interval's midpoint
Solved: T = 0.05 mag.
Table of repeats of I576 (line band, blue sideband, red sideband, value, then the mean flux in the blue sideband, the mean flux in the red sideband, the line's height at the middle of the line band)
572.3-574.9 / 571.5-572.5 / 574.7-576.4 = -0.04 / 55.2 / 53.3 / 54.3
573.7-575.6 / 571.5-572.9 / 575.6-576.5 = -0.01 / 55.9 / 53.4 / 54.3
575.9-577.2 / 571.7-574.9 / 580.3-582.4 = 0.03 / 56.3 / 53.1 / 55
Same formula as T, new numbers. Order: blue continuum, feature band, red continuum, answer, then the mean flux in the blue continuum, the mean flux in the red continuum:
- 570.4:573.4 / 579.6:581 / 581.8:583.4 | 0.03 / 54.1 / 55.6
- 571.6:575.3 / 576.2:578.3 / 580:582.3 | 0.03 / 55.8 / 53.3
